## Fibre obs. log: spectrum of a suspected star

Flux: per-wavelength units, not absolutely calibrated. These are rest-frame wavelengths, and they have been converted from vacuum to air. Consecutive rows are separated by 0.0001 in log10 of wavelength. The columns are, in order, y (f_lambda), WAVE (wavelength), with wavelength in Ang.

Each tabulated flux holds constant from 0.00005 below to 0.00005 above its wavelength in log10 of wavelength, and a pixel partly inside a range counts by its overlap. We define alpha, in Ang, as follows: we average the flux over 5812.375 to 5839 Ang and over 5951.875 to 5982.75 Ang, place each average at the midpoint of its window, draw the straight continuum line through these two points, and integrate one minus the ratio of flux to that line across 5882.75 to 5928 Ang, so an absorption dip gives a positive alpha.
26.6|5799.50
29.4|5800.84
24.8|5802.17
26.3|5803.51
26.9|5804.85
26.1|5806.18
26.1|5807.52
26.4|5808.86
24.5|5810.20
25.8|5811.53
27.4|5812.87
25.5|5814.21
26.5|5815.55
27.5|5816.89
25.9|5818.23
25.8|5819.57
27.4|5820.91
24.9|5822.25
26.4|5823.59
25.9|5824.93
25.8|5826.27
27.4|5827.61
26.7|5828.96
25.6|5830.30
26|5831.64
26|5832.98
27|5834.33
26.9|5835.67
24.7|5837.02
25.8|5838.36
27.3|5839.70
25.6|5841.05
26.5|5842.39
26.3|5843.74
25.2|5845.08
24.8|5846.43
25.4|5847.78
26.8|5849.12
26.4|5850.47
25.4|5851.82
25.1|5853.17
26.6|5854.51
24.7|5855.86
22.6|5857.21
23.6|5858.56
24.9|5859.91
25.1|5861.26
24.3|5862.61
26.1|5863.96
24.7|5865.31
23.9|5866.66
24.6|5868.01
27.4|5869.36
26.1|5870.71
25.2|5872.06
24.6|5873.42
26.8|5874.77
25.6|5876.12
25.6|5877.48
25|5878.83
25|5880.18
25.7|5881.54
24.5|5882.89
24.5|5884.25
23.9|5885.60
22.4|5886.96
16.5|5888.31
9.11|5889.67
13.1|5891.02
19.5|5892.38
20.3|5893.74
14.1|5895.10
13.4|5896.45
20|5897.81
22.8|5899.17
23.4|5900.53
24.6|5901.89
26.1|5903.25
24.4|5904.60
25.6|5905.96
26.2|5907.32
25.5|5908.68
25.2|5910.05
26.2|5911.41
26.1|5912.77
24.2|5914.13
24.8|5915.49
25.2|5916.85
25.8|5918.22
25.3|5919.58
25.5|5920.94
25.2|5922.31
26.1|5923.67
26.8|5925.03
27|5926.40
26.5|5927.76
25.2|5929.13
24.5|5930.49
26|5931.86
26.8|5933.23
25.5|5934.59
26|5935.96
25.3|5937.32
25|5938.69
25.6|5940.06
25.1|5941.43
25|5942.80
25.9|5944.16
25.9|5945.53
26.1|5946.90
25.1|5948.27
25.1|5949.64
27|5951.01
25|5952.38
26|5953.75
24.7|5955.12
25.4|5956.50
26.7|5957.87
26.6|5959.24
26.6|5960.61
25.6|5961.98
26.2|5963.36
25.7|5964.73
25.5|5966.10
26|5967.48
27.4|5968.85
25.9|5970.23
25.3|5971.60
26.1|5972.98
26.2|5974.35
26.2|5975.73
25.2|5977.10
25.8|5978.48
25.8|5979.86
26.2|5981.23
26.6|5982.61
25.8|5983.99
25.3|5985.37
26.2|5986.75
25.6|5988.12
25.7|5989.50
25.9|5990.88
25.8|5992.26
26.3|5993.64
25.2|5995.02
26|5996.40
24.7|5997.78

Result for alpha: 5.5 Ang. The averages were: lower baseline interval 26.2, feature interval 22.9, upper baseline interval 25.9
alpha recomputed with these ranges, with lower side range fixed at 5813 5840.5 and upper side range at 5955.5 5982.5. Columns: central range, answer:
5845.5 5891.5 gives 3.77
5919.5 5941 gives 0.26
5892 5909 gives 2.71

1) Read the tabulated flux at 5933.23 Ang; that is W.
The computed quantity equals 26.8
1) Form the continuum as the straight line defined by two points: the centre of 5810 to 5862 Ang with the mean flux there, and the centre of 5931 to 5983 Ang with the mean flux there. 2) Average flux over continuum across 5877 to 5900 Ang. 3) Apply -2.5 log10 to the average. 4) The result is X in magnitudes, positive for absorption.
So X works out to 0.26 mag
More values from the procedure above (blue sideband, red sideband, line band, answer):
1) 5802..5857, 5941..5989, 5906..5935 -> 0.009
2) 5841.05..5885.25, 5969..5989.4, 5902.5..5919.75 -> 0.004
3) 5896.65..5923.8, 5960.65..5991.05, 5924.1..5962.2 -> -0.021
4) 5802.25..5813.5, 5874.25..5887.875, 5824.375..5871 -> -0.011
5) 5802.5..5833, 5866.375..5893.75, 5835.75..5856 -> -0.049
